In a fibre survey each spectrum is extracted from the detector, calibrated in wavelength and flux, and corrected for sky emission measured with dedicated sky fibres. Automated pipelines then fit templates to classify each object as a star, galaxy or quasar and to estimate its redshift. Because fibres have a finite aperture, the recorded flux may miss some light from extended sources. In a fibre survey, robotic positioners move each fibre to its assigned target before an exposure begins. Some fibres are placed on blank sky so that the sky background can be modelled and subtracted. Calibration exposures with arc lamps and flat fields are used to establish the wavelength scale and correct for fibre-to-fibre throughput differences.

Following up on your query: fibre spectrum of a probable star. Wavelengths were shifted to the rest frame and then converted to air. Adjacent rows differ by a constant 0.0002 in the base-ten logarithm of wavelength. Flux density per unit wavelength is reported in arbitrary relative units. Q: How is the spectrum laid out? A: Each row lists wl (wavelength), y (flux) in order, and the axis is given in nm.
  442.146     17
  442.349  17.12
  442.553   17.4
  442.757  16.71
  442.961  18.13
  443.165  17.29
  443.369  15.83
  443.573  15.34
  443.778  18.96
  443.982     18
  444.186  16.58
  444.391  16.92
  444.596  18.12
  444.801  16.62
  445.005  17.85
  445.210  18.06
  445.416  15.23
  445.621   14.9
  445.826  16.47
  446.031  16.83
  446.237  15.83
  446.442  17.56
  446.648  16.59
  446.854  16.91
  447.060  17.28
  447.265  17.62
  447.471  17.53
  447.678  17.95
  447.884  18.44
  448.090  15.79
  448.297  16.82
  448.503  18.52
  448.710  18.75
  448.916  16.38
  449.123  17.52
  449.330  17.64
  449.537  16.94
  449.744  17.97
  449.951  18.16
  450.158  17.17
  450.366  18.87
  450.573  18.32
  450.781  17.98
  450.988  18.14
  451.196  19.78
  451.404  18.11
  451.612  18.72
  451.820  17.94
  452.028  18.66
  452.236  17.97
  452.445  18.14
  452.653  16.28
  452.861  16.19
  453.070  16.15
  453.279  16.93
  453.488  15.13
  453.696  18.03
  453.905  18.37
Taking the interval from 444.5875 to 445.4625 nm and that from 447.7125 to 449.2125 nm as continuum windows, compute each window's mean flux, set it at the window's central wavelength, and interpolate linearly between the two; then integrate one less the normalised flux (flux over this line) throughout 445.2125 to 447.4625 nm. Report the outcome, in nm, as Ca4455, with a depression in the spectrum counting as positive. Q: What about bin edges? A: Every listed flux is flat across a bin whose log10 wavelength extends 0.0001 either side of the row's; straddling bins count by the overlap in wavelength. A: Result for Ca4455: 0.088 nm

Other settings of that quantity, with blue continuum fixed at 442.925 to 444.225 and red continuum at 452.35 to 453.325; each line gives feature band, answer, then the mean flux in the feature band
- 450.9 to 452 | -0.116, 18.5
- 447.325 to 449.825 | -0.089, 17.5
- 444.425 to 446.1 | 0.030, 16.8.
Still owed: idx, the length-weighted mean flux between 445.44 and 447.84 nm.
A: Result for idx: 16.8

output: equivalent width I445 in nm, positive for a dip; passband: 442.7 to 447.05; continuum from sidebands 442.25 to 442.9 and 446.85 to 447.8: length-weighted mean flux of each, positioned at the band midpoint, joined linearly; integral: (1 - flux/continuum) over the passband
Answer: 0.106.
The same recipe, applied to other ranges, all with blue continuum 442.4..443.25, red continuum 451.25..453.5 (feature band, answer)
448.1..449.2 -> 0.00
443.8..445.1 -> -0.01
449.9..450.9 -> -0.04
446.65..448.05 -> -0.01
